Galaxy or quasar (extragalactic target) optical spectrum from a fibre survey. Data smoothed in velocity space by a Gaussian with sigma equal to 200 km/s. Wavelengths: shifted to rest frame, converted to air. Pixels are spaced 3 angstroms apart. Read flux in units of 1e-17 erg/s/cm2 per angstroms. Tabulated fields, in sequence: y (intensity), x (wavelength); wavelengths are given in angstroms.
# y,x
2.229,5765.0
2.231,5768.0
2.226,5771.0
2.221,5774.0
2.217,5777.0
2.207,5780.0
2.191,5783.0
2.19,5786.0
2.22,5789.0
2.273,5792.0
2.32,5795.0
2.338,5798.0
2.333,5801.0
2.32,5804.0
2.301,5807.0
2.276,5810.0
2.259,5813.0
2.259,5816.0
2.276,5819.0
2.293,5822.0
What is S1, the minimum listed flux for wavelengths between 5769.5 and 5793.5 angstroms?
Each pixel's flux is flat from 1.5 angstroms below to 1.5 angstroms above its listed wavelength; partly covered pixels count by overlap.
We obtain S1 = 2.19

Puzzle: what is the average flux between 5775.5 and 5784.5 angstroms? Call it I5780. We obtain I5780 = 2.21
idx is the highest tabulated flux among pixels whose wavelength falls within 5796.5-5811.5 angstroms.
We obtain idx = 2.338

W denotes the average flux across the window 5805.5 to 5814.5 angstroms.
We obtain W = 2.28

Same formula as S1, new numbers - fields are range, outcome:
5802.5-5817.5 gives 2.259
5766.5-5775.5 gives 2.221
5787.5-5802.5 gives 2.22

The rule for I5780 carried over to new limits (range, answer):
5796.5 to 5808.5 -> 2.32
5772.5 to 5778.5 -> 2.22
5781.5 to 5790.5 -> 2.2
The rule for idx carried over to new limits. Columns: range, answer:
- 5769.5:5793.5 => 2.273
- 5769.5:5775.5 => 2.226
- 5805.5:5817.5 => 2.301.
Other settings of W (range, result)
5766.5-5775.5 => 2.23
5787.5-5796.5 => 2.27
